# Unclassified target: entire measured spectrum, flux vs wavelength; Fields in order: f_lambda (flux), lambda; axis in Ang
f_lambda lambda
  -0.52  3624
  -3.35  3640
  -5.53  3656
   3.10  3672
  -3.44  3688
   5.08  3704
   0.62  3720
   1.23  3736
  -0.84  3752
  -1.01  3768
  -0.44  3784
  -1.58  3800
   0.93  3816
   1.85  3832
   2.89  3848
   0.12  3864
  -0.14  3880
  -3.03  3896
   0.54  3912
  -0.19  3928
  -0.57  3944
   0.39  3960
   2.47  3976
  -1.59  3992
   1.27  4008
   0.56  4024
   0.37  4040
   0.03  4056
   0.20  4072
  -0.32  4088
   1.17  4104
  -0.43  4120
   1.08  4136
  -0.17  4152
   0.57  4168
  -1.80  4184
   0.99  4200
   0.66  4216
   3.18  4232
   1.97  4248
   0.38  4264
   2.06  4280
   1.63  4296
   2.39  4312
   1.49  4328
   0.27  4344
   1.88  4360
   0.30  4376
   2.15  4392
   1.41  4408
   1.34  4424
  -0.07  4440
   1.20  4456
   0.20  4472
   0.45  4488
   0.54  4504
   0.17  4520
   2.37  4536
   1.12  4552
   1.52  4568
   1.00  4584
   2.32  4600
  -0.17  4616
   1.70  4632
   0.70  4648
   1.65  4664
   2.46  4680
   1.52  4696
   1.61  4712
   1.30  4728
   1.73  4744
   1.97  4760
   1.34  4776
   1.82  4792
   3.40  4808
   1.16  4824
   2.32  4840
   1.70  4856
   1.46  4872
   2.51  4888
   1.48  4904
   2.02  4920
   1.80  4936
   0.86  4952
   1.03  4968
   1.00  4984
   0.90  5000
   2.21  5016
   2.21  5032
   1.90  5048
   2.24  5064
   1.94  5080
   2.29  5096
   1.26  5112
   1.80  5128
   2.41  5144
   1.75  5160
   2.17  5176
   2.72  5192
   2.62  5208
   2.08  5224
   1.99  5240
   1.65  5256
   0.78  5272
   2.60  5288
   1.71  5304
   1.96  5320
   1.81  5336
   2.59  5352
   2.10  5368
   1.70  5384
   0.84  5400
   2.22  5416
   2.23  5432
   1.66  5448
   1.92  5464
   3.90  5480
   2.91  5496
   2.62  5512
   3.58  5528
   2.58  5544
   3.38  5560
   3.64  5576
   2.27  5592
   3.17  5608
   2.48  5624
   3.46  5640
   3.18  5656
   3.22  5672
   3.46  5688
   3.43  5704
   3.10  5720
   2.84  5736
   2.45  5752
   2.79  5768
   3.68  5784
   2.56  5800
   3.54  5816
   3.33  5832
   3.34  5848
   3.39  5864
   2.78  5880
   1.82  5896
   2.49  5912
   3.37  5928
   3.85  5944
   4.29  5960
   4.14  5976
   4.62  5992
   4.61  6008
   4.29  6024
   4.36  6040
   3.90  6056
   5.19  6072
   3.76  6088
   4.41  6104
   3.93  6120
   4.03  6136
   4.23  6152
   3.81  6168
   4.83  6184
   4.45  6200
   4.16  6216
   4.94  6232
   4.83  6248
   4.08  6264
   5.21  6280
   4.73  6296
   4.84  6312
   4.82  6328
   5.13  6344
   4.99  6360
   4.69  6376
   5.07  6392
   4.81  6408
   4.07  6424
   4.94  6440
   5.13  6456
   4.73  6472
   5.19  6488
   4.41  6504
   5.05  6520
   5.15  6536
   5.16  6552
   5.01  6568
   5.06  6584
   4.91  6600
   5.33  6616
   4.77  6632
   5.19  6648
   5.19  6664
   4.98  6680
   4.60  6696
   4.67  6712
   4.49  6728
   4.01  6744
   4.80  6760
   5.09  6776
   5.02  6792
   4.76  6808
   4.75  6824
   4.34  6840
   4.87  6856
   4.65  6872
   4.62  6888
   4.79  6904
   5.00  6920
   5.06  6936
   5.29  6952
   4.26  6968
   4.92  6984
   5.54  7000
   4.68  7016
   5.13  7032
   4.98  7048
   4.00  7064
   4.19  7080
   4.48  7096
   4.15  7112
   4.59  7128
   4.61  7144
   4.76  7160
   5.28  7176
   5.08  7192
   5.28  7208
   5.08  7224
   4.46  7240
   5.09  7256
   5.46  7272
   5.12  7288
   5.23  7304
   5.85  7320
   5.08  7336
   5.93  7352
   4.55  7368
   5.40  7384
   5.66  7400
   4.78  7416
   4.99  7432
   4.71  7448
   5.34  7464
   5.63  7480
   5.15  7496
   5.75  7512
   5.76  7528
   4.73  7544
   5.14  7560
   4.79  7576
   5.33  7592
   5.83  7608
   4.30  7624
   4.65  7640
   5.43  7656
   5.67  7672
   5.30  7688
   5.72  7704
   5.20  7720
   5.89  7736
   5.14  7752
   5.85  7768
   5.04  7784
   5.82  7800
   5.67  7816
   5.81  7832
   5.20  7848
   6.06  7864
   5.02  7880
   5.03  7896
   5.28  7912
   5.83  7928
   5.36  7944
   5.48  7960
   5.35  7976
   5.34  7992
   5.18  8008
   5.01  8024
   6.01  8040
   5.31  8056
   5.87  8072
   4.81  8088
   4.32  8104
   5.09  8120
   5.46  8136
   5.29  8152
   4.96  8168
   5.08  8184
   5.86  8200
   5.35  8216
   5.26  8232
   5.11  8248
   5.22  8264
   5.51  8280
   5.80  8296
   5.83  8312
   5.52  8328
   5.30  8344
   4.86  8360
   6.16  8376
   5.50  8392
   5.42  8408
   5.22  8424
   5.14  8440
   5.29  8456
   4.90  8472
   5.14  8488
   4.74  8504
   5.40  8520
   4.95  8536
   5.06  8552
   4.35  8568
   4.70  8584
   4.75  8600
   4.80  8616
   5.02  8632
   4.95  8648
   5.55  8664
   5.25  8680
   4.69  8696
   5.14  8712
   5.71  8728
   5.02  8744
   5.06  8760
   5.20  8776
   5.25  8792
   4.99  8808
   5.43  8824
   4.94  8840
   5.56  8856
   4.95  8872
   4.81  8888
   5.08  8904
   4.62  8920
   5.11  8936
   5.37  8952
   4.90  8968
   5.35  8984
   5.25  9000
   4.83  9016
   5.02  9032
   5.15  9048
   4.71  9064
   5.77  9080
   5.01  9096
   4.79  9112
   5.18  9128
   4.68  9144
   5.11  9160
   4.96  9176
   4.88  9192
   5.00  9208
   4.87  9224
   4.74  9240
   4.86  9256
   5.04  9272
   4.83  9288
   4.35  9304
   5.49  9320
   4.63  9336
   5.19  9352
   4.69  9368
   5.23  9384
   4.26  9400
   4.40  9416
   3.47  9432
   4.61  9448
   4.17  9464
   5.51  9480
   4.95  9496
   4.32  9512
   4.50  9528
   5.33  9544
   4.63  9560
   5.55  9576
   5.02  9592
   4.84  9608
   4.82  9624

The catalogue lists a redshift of 0.37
